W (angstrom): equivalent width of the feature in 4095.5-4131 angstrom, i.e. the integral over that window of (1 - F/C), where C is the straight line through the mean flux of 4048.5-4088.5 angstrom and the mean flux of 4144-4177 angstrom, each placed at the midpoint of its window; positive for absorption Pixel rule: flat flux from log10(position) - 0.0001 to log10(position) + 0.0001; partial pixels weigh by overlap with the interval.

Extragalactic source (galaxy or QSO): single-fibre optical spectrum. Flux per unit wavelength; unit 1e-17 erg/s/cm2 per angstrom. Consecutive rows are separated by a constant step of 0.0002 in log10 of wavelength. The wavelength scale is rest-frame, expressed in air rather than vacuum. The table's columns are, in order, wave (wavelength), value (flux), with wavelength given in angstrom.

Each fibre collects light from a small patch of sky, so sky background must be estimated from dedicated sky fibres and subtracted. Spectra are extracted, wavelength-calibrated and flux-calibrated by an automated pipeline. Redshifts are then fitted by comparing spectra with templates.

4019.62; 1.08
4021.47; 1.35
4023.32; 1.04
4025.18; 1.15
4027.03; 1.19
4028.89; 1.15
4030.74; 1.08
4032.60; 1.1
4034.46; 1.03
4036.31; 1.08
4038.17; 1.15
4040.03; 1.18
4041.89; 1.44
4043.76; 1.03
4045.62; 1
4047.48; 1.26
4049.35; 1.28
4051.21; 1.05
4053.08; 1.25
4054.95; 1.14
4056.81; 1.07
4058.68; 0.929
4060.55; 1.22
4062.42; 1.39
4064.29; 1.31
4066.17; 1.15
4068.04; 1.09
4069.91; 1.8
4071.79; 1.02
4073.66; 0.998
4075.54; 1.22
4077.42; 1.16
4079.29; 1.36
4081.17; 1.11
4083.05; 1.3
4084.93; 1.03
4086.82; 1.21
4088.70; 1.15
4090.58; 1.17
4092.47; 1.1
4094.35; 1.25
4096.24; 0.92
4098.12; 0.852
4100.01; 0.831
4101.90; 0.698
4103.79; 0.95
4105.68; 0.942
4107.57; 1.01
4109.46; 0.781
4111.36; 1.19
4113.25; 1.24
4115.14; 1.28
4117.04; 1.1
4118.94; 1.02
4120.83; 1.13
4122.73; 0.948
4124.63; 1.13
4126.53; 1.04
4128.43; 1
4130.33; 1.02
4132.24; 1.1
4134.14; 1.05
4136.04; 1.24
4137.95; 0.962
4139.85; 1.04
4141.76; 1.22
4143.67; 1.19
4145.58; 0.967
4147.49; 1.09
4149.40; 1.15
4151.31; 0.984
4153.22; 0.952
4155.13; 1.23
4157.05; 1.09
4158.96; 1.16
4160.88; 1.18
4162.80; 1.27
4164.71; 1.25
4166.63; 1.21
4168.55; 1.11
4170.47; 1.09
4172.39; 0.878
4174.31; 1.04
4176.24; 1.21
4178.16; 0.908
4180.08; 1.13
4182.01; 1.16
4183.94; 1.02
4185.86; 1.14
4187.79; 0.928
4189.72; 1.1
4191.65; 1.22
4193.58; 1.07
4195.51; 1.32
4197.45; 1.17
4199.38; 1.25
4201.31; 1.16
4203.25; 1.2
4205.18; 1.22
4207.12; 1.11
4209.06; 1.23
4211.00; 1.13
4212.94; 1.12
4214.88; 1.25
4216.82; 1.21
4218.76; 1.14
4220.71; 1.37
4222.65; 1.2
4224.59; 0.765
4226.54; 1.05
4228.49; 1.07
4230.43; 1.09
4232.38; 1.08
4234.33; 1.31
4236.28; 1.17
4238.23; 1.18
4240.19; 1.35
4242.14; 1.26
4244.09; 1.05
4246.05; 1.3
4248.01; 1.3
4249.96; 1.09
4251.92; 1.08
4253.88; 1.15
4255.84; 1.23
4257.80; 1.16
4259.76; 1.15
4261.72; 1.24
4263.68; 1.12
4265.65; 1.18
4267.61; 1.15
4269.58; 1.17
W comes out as 4.5 angstrom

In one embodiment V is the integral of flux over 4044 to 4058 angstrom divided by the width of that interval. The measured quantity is 1.14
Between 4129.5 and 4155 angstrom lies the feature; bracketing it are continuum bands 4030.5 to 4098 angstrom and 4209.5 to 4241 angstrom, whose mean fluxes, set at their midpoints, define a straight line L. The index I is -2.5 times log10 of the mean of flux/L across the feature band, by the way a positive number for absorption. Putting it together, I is 0.08 mag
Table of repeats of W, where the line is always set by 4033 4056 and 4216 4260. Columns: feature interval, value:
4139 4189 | 2.6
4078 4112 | 3.3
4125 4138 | 1.0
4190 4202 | -0.3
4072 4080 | -0.1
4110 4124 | 0.5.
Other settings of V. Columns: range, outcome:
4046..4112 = 1.12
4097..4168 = 1.07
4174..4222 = 1.15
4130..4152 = 1.09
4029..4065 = 1.16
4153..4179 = 1.12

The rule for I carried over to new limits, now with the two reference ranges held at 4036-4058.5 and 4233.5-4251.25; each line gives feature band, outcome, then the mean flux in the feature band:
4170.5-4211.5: 0.07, 1.12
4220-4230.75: 0.12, 1.09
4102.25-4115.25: 0.15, 1.03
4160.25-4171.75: 0.02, 1.18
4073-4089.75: -0.01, 1.17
